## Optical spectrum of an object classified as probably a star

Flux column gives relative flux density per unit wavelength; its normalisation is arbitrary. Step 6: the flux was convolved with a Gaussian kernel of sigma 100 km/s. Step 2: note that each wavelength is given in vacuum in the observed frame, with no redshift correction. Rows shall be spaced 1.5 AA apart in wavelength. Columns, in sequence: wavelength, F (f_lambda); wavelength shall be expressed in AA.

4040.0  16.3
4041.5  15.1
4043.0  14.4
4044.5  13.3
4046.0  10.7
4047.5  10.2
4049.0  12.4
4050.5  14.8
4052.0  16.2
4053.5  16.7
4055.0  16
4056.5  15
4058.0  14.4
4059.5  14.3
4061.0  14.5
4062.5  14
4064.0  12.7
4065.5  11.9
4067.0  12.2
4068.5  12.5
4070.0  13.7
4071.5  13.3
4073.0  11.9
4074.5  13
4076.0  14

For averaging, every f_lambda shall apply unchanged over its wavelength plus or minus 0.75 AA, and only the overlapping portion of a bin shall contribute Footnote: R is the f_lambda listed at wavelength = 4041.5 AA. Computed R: 15.1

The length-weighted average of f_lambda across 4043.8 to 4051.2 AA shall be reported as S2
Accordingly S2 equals 12.3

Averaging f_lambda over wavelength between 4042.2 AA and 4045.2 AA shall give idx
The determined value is 13.9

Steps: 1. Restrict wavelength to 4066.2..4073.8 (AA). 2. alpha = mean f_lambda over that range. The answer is 12.7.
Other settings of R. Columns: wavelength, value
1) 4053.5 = 16.7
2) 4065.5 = 11.9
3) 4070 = 13.7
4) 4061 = 14.5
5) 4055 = 16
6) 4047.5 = 10.2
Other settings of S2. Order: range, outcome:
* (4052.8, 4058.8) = 15.5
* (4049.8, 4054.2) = 15.9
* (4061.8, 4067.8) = 12.7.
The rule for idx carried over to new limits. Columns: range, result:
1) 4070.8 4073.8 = 12.6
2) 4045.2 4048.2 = 10.5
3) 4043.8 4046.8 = 11.9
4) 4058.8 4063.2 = 14.3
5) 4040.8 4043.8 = 14.7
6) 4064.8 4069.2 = 12.2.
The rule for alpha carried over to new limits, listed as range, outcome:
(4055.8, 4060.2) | 14.6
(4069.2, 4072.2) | 13.5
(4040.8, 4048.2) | 12.7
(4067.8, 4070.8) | 13.1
